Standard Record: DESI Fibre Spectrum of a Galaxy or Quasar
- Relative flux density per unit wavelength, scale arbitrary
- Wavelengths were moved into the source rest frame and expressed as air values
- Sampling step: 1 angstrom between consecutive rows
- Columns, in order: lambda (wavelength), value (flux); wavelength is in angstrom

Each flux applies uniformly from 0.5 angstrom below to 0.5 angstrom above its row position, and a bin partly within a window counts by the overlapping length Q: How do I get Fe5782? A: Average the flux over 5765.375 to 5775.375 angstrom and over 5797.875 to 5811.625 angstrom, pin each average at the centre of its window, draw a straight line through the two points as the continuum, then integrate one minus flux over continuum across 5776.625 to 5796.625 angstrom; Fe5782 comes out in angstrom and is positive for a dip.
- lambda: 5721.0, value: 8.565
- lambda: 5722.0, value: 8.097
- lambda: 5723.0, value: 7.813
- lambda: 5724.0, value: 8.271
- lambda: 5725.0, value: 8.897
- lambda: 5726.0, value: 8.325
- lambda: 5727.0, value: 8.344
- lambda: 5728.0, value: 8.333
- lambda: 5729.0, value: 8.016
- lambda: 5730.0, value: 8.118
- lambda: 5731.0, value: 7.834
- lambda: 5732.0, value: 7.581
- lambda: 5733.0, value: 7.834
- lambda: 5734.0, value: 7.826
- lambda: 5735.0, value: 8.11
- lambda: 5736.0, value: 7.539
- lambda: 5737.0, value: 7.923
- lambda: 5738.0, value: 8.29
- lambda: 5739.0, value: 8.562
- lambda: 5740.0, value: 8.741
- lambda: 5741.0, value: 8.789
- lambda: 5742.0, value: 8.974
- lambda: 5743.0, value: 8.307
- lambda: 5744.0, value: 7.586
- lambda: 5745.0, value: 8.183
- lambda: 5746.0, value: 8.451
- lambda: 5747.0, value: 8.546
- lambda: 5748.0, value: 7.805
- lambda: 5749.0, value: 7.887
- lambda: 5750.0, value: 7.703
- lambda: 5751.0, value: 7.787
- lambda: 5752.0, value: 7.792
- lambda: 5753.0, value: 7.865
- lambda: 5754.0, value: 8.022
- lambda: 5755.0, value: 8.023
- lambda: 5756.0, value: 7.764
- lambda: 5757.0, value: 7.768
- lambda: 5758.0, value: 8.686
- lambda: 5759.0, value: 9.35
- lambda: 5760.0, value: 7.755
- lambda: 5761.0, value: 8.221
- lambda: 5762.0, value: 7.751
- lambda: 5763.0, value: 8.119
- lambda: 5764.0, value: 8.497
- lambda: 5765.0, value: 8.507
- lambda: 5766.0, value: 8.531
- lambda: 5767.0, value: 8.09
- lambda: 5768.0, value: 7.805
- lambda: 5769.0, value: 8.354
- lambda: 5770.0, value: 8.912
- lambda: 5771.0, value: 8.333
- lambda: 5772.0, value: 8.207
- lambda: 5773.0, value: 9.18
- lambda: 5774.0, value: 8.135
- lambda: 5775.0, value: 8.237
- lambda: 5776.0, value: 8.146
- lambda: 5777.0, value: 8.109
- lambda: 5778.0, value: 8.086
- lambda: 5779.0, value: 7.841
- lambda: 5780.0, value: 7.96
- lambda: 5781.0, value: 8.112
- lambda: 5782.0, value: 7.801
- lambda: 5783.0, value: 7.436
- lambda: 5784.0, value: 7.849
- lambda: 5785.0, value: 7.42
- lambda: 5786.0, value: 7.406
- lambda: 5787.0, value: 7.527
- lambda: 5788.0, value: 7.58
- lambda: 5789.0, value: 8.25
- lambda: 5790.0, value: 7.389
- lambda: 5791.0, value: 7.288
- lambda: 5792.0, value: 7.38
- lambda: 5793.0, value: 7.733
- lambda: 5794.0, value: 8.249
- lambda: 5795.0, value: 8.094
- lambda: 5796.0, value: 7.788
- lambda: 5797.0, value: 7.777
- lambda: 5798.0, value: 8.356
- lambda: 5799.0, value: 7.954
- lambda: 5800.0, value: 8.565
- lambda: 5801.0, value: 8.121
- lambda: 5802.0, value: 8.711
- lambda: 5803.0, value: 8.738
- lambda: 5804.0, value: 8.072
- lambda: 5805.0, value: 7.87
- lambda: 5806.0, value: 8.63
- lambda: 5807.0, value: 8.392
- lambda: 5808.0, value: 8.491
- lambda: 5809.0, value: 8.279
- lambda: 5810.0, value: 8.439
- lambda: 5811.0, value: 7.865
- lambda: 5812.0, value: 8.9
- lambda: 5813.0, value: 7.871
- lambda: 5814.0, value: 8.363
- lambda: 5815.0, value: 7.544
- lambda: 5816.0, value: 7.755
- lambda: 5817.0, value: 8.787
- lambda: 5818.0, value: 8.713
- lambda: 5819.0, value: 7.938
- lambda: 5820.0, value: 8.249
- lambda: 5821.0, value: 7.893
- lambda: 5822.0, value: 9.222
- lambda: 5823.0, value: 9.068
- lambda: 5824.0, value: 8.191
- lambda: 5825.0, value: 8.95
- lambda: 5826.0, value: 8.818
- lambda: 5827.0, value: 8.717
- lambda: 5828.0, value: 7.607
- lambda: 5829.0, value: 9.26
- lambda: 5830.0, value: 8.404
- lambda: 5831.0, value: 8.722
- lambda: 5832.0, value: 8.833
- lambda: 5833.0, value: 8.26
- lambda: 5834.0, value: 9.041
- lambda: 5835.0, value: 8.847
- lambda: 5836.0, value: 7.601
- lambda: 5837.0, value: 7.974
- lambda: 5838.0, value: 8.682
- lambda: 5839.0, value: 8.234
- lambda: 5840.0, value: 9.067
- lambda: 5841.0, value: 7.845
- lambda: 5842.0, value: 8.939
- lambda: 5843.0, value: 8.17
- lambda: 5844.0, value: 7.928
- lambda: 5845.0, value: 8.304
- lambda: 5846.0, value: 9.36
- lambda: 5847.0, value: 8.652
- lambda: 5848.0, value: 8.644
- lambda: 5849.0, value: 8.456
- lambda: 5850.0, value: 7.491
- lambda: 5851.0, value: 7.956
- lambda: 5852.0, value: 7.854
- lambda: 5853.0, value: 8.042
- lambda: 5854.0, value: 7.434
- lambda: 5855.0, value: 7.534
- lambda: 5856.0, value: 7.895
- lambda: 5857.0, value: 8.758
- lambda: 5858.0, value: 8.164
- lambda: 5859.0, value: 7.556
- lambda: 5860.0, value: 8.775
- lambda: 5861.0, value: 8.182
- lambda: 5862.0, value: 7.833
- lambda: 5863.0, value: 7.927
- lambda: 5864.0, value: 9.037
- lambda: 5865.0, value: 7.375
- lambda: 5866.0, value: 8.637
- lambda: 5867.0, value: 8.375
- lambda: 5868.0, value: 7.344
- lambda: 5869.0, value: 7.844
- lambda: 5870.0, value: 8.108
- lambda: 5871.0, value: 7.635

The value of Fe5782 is 1.4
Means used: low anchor 8.38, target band 7.76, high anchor 8.32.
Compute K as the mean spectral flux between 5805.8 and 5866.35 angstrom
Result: 8.33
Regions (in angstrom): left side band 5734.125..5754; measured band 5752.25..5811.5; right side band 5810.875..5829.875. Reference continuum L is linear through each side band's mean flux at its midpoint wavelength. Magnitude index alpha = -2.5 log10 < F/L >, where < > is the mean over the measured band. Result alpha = 0.02 mag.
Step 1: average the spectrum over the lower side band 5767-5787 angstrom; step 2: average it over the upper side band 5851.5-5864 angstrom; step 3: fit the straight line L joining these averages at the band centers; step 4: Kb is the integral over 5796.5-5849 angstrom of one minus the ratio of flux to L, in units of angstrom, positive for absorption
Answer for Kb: -2.41 angstrom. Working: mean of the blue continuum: 8.06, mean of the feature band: 8.42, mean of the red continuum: 8.04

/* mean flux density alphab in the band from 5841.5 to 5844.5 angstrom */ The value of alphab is 8.35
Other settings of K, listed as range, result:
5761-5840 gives 8.22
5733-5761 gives 8.15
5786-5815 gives 8.07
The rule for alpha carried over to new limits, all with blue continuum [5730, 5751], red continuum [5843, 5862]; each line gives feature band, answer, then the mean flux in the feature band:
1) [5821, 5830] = -0.07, 8.66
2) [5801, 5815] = -0.02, 8.32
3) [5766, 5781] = -0.02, 8.25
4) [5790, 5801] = 0.03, 7.9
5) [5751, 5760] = 0.00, 8.12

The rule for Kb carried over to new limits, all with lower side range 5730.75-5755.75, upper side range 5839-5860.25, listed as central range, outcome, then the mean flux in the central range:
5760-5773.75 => -0.36 angstrom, 8.32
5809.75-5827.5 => -0.48 angstrom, 8.4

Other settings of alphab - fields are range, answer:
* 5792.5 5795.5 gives 8.03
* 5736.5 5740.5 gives 8.38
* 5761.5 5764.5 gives 8.12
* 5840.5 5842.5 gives 8.39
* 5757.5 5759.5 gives 9.02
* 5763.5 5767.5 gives 8.41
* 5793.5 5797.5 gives 7.98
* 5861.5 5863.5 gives 7.88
